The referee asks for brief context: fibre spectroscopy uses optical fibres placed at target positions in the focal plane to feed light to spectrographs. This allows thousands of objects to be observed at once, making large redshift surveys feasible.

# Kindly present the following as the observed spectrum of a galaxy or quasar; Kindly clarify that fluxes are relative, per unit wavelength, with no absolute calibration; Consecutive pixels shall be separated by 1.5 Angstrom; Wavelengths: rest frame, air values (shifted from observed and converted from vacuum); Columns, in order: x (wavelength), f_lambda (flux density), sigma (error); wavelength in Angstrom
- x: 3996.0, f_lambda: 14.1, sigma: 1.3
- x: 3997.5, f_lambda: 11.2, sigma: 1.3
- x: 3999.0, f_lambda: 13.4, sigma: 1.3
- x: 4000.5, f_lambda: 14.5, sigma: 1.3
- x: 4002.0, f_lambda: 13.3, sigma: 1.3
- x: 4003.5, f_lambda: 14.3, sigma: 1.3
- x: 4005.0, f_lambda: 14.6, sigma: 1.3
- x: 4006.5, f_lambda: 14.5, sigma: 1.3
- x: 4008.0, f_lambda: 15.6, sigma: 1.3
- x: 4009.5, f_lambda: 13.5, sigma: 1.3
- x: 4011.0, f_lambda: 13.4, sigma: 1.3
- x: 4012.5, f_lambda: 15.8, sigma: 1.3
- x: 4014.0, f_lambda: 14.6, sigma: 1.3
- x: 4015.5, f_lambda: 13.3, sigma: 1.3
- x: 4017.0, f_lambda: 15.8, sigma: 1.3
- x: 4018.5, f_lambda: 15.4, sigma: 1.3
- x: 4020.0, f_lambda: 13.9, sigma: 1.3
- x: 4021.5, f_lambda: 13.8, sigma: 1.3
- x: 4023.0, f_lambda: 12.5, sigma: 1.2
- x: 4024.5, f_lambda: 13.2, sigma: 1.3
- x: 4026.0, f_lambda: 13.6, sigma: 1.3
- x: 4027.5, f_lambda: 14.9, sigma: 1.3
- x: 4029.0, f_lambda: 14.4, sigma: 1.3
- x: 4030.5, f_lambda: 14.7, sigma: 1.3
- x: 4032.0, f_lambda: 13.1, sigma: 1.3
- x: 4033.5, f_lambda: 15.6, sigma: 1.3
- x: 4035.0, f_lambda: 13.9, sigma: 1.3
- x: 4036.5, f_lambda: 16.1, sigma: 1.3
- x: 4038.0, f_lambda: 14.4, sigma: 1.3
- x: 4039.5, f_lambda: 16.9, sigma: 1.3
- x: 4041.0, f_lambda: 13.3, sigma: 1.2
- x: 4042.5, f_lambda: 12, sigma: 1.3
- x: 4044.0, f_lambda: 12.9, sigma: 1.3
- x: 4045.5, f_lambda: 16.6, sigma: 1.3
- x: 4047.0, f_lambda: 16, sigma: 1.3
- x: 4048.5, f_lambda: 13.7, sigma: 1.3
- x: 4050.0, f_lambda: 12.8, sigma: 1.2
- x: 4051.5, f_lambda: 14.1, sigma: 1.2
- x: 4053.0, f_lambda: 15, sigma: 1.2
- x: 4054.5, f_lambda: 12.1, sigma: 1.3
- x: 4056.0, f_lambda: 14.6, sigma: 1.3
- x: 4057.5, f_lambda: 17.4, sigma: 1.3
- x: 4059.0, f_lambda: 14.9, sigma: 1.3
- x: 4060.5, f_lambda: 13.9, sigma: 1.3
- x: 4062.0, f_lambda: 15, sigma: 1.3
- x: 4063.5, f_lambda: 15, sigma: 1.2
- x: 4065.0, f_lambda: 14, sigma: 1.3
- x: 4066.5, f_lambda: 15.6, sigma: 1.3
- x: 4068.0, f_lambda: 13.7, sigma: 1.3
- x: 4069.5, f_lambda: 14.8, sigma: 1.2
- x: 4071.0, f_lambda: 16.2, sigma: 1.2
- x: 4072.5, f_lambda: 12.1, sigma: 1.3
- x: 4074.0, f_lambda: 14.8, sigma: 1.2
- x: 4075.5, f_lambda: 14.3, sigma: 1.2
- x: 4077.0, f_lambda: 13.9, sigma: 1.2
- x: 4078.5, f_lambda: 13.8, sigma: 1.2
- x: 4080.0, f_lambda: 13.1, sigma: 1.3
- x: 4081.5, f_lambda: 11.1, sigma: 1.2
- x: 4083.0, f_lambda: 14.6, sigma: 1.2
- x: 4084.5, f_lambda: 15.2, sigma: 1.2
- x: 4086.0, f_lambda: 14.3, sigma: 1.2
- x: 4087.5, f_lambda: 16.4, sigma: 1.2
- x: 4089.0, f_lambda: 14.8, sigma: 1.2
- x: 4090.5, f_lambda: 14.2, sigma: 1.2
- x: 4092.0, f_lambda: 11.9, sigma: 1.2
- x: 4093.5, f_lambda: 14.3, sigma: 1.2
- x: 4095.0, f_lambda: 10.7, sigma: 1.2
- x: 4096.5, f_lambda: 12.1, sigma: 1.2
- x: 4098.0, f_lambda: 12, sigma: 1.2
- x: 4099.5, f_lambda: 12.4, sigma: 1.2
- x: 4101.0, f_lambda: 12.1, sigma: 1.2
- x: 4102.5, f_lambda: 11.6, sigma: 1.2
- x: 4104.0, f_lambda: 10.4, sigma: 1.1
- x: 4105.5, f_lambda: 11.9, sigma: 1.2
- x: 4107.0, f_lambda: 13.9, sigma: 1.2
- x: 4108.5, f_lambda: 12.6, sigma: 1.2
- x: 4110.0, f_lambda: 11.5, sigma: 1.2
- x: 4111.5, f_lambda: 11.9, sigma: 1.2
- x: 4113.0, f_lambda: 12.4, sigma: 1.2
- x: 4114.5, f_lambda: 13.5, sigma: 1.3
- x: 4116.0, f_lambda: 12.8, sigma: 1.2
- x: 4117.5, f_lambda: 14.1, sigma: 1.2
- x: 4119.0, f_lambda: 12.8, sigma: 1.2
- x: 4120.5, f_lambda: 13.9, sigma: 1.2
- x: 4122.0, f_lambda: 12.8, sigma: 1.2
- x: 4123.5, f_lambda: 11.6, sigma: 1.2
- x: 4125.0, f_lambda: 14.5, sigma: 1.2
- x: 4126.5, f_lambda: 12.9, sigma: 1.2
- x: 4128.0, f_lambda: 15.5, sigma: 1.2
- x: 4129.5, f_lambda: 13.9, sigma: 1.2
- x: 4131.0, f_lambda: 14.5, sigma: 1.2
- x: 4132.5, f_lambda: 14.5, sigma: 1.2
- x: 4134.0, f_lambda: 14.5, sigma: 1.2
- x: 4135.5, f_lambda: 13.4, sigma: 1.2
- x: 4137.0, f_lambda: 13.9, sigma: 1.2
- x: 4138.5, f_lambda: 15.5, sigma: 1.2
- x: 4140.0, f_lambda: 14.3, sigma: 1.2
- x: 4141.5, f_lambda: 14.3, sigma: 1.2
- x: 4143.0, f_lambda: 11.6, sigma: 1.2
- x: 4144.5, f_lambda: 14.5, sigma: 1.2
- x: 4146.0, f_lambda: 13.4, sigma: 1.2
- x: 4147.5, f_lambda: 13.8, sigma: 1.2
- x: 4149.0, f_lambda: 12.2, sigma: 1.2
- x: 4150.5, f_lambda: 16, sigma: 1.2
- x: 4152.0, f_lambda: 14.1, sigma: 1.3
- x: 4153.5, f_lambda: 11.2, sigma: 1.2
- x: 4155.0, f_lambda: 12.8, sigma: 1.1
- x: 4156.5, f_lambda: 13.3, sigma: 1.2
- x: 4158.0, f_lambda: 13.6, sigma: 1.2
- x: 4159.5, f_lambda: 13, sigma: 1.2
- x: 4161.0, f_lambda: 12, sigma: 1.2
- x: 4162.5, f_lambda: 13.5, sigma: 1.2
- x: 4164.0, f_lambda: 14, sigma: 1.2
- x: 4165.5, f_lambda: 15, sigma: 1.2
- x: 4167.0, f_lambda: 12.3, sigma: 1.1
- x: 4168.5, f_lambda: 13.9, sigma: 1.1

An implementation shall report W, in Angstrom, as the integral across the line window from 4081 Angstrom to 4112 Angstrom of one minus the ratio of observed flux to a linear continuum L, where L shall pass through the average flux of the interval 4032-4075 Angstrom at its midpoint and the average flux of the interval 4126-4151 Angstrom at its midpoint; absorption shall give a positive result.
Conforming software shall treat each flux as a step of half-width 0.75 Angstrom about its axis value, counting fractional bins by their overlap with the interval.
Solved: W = 3.0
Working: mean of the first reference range 14.5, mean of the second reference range 14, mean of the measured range 12.9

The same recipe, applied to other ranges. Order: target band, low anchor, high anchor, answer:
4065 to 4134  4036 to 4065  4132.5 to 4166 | 3.4 Angstrom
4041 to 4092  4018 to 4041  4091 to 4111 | -4.2 Angstrom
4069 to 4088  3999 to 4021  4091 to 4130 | -1.3 Angstrom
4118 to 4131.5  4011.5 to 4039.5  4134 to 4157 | 0.2 Angstrom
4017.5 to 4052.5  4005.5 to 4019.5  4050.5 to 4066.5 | 0.9 Angstrom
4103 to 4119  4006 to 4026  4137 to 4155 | 1.5 Angstrom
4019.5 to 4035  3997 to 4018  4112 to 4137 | 0.1 Angstrom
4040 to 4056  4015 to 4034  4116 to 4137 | 0.1 Angstrom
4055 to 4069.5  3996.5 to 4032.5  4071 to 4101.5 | -1.2 Angstrom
